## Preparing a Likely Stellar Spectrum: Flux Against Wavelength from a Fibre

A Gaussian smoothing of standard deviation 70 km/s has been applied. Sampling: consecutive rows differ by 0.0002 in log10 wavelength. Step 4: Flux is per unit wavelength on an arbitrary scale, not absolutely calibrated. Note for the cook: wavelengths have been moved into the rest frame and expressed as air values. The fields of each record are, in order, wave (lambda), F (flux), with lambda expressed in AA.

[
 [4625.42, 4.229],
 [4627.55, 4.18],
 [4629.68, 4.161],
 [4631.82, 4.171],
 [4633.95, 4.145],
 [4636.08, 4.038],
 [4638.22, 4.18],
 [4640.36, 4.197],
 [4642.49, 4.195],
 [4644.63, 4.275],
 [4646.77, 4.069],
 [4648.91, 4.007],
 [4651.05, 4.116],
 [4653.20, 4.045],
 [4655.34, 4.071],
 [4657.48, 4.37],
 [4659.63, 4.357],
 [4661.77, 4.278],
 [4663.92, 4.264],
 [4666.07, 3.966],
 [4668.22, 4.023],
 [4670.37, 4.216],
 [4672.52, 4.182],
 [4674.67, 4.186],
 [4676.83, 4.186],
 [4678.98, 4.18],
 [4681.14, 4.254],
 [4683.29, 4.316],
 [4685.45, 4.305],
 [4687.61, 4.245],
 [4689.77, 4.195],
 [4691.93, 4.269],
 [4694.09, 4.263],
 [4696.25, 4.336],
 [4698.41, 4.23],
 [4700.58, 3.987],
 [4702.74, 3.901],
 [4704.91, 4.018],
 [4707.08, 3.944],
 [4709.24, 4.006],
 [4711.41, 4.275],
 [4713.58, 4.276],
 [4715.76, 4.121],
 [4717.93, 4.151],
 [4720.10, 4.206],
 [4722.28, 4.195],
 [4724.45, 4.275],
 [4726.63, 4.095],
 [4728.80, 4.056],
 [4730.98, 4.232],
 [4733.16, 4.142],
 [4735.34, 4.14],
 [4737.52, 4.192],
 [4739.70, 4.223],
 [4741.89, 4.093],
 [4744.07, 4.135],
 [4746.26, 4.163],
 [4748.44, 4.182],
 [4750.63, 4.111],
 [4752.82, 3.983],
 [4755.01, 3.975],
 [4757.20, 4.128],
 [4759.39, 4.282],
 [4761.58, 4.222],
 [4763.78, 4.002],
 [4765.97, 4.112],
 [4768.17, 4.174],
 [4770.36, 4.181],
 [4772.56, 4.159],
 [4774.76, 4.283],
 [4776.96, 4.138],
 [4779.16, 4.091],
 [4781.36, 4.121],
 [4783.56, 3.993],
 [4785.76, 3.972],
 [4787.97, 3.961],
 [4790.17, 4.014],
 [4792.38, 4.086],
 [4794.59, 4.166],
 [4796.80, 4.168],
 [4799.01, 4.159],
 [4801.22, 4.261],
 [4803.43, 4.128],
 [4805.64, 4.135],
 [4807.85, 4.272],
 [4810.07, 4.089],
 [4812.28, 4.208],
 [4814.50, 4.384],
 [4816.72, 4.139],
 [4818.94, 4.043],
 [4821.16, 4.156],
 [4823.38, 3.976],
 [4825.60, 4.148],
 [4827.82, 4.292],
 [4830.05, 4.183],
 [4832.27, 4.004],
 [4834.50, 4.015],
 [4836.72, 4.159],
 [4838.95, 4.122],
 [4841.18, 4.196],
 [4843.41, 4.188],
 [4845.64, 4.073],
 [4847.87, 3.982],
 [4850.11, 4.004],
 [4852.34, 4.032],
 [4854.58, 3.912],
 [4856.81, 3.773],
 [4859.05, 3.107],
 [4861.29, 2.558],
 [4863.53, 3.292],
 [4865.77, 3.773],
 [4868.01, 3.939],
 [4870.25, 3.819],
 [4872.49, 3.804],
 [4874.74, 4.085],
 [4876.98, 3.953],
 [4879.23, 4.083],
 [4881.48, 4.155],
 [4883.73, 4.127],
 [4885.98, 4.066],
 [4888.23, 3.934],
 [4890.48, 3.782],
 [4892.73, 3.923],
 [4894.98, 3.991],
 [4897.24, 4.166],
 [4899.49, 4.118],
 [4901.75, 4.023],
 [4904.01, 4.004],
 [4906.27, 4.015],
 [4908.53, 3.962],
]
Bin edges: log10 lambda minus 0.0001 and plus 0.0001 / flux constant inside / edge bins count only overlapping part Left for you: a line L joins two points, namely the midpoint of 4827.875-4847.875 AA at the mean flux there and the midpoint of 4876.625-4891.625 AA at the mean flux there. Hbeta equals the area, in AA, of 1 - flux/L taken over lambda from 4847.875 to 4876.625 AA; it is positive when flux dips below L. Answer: 2.6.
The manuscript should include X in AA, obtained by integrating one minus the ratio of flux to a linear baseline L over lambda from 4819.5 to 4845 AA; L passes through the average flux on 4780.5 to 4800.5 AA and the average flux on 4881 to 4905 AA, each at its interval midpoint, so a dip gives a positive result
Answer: -0.5 AA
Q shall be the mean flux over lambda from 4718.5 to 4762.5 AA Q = 4.15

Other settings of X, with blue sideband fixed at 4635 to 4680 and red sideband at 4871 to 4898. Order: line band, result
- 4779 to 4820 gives -0.7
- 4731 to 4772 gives -0.4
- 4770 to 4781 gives -0.2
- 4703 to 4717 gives 0.1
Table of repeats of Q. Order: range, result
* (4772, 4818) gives 4.14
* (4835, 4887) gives 3.88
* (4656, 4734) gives 4.18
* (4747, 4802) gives 4.12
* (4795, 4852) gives 4.14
